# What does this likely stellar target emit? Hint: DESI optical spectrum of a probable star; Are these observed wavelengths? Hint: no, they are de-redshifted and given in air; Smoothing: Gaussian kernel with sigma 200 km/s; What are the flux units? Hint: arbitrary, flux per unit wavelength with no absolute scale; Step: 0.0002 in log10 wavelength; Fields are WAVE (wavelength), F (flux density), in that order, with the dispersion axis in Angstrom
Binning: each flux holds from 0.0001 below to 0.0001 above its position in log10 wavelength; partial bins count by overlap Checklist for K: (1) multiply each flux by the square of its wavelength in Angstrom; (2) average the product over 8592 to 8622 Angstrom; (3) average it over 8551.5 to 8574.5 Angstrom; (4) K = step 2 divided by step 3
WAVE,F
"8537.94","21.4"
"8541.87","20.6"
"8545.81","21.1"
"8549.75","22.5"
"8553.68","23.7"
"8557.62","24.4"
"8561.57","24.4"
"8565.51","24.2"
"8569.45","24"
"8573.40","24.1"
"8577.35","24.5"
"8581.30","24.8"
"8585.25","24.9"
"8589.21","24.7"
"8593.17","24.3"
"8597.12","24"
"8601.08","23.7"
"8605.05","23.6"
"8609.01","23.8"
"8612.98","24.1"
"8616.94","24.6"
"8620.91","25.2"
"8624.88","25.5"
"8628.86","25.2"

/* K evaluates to 1.01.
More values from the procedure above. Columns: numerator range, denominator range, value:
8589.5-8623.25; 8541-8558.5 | 1.09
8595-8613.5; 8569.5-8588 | 0.98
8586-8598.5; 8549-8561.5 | 1.04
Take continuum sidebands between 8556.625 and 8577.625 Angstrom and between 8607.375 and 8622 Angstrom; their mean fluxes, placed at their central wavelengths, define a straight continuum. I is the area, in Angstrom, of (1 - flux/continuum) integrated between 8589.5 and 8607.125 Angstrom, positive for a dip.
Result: 0.3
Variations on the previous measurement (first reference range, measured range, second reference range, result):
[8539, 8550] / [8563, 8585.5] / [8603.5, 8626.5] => -1.78 Angstrom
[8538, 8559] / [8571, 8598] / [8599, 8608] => -1.50 Angstrom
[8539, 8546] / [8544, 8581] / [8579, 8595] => -1.90 Angstrom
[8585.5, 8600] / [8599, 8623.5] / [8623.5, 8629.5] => 0.69 Angstrom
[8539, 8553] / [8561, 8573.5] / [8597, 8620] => -0.96 Angstrom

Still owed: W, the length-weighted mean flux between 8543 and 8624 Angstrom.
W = 24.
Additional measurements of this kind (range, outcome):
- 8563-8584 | 24.4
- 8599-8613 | 23.7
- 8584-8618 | 24.2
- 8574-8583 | 24.6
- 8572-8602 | 24.4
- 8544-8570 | 23.5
